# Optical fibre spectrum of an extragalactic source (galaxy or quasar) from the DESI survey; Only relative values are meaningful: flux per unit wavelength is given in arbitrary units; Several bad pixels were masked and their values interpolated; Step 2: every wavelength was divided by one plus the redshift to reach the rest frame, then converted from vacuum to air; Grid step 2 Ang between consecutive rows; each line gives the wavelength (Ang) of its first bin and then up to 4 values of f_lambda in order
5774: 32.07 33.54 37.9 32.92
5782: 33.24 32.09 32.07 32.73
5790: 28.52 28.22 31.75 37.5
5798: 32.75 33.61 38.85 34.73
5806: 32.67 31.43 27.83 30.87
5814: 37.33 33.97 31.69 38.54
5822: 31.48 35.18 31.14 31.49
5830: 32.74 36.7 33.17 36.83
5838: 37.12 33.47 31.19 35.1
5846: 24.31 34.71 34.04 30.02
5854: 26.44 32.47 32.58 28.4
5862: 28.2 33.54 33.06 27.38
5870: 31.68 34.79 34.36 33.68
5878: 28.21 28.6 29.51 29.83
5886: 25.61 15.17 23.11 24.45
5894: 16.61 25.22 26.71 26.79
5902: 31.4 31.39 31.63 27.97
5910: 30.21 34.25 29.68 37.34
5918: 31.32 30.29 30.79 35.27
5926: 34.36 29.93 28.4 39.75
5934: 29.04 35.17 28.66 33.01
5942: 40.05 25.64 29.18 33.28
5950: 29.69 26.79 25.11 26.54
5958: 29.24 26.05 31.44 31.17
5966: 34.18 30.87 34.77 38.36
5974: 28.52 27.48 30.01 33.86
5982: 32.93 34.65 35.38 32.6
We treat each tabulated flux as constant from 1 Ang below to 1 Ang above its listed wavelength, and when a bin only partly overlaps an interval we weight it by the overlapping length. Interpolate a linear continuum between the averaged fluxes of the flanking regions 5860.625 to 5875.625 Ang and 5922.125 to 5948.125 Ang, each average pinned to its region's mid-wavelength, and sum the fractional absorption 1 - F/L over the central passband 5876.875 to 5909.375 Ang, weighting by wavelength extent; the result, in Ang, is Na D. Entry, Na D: 5.7 Ang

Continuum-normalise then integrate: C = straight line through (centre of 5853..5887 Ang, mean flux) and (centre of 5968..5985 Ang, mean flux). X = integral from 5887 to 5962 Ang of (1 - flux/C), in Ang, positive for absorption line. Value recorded 4.9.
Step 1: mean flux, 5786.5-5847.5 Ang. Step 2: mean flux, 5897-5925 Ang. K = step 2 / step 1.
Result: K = 0.94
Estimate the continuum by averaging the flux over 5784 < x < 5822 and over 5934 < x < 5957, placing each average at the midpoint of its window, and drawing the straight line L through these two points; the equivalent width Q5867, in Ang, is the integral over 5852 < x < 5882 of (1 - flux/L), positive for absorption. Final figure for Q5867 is 0.8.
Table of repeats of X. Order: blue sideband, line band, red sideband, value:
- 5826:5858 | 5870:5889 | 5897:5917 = 1.5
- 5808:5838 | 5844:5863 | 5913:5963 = 1.4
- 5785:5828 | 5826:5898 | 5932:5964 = 4.2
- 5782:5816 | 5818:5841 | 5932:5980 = -1.3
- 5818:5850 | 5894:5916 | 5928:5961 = 1.5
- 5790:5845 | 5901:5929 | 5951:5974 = -0.4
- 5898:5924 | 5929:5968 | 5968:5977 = 1.3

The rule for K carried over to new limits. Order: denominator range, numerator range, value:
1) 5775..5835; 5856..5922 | 0.88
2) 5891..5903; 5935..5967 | 1.20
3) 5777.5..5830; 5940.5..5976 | 0.93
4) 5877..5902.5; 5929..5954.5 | 1.23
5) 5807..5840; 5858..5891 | 0.87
